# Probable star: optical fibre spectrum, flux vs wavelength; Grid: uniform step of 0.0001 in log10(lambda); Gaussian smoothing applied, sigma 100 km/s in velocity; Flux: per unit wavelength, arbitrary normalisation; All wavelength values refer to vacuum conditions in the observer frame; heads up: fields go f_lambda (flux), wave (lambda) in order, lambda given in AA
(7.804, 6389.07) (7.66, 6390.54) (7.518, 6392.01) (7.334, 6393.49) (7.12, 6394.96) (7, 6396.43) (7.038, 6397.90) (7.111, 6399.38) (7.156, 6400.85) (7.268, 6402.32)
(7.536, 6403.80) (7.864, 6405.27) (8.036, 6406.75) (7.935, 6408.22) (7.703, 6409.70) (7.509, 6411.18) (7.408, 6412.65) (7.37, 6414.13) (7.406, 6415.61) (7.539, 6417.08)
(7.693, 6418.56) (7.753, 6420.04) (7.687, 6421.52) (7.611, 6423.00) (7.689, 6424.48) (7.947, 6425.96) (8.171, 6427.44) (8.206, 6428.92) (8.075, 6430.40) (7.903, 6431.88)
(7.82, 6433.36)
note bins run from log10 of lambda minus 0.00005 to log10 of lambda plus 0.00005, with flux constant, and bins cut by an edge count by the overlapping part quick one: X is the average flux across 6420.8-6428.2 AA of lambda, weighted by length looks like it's 7.82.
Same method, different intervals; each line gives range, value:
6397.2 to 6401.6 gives 7.1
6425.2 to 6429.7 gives 8.11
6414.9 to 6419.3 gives 7.55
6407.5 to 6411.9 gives 7.7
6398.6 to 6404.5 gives 7.26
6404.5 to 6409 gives 7.94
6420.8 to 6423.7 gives 7.65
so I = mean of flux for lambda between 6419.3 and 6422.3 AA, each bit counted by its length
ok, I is 7.71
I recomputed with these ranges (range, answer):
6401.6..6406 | 7.56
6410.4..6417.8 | 7.45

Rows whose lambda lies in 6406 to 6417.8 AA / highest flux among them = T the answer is 8.036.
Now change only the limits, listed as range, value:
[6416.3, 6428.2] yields 8.171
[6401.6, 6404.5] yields 7.536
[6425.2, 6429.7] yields 8.206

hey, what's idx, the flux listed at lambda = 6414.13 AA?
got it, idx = 7.37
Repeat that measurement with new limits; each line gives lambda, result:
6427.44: 8.171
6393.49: 7.334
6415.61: 7.406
